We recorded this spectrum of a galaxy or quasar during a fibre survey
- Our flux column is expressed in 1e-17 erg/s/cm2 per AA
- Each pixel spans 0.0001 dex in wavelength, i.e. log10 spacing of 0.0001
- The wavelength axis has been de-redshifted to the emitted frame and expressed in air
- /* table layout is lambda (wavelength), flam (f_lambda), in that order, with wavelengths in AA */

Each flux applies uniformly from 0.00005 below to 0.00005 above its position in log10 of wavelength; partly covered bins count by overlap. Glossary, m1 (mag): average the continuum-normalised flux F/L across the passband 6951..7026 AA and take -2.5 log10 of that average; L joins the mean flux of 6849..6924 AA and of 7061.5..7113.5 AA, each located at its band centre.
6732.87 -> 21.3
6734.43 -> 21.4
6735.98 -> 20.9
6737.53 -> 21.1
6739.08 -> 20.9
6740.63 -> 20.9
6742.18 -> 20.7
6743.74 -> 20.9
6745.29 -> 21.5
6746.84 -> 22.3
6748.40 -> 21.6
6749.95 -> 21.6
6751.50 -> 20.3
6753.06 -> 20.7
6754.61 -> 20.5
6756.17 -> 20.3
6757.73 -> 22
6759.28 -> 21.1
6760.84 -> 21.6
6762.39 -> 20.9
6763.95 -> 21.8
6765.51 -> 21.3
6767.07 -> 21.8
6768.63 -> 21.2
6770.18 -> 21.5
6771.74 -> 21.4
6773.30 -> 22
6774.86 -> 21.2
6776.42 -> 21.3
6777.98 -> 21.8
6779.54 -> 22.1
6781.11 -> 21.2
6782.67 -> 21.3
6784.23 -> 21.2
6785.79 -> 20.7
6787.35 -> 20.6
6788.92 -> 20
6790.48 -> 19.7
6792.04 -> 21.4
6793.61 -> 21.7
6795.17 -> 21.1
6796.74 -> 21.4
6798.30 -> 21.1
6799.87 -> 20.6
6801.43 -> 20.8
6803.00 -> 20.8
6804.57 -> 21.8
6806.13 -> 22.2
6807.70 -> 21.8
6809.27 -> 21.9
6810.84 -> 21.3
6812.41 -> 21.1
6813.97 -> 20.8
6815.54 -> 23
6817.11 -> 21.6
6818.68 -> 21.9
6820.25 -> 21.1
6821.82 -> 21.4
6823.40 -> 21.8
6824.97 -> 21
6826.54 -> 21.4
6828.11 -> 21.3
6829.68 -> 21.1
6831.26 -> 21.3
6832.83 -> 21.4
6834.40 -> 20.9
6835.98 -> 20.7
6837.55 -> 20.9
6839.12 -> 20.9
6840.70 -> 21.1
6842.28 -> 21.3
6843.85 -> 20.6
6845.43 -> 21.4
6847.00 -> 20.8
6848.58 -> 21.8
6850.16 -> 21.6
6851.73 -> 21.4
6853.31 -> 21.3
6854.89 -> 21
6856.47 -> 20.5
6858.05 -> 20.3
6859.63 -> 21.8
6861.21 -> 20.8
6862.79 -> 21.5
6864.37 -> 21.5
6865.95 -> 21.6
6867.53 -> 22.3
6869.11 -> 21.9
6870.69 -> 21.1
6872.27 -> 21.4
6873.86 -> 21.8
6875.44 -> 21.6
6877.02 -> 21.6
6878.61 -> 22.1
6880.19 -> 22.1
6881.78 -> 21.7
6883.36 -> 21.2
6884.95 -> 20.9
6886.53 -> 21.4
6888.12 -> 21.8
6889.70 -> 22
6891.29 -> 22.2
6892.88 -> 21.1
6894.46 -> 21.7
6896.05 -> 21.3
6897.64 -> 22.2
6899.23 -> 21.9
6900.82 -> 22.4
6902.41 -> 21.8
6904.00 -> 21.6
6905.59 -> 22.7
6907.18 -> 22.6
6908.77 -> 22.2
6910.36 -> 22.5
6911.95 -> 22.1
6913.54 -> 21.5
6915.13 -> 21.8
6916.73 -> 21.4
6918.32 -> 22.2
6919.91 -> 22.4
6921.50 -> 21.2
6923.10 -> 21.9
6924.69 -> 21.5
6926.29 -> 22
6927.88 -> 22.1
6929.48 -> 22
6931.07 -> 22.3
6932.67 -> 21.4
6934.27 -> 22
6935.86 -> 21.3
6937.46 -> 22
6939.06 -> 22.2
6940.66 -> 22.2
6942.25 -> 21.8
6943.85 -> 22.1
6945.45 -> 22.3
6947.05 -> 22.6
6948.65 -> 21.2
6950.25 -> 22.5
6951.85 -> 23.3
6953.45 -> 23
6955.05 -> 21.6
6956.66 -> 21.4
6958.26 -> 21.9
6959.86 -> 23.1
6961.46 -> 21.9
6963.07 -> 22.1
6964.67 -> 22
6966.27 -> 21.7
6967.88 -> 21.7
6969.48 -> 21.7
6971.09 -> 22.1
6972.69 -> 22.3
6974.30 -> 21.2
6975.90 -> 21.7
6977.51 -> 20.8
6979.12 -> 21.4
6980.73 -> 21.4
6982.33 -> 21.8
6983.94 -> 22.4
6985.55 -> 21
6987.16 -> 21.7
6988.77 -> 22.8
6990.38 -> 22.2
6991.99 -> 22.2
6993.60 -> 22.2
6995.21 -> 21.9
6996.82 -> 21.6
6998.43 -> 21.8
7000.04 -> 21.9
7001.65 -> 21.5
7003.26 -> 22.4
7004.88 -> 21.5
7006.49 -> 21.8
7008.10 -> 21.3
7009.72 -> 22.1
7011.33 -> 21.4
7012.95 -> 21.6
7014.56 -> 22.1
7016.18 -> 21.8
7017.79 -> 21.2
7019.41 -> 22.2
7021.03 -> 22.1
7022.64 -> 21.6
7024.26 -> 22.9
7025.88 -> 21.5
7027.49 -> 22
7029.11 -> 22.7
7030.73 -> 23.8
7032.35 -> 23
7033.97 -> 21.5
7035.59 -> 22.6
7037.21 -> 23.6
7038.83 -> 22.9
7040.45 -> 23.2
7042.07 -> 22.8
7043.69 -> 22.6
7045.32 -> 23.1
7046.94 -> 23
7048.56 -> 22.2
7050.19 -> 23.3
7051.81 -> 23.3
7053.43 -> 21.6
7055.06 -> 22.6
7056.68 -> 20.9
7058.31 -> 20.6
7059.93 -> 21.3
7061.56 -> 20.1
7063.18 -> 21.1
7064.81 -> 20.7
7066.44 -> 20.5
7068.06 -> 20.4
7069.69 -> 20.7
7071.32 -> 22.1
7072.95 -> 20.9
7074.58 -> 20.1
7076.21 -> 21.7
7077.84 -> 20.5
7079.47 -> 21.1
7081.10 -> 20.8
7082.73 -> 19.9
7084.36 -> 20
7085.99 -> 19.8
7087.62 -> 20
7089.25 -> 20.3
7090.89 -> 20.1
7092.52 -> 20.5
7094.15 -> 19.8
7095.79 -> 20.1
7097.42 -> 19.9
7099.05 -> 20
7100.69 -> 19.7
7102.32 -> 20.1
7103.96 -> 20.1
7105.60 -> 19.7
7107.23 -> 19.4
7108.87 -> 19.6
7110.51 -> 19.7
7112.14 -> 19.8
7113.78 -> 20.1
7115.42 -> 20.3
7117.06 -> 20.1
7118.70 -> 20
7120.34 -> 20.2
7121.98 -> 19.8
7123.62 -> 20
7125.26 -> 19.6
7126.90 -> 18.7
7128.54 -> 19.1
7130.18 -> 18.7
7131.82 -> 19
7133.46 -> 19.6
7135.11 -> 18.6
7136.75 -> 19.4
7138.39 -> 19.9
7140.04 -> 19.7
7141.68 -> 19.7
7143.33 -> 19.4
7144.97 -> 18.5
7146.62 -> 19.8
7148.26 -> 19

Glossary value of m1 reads -0.05 mag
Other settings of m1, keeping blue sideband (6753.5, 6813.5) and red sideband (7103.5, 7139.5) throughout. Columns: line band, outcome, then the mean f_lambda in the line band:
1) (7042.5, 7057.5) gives -0.13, 22.5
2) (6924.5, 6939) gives -0.07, 21.9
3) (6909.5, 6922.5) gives -0.07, 21.9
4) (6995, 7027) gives -0.09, 21.8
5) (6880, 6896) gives -0.04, 21.6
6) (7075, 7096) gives -0.03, 20.4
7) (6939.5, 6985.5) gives -0.08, 22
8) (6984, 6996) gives -0.09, 22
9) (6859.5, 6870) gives -0.04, 21.6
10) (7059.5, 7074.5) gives -0.05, 20.8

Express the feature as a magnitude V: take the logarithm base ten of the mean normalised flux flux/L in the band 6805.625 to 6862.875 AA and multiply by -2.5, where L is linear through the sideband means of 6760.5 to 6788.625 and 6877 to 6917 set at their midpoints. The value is 0.015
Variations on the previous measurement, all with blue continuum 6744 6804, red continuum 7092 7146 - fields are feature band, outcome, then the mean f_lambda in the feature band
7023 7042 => -0.134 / 22.7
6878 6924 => -0.063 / 21.9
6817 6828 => -0.023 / 21.4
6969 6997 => -0.080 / 21.8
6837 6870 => -0.022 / 21.3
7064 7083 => -0.051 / 20.8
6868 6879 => -0.046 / 21.6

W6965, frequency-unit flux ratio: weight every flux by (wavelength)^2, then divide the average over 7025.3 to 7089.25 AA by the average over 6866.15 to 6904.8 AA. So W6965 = 1.0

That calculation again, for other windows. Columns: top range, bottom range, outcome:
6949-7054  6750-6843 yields 1.11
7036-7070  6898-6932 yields 1.04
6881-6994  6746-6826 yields 1.07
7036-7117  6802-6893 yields 1.04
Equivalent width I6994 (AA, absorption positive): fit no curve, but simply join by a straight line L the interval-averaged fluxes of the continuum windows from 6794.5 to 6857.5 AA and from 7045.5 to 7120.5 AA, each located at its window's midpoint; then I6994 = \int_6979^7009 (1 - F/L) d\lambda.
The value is -1.4 AA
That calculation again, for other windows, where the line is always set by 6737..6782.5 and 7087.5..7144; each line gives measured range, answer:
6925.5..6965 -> -3.11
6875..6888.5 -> -0.54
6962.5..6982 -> -1.26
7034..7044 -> -1.39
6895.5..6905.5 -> -0.61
